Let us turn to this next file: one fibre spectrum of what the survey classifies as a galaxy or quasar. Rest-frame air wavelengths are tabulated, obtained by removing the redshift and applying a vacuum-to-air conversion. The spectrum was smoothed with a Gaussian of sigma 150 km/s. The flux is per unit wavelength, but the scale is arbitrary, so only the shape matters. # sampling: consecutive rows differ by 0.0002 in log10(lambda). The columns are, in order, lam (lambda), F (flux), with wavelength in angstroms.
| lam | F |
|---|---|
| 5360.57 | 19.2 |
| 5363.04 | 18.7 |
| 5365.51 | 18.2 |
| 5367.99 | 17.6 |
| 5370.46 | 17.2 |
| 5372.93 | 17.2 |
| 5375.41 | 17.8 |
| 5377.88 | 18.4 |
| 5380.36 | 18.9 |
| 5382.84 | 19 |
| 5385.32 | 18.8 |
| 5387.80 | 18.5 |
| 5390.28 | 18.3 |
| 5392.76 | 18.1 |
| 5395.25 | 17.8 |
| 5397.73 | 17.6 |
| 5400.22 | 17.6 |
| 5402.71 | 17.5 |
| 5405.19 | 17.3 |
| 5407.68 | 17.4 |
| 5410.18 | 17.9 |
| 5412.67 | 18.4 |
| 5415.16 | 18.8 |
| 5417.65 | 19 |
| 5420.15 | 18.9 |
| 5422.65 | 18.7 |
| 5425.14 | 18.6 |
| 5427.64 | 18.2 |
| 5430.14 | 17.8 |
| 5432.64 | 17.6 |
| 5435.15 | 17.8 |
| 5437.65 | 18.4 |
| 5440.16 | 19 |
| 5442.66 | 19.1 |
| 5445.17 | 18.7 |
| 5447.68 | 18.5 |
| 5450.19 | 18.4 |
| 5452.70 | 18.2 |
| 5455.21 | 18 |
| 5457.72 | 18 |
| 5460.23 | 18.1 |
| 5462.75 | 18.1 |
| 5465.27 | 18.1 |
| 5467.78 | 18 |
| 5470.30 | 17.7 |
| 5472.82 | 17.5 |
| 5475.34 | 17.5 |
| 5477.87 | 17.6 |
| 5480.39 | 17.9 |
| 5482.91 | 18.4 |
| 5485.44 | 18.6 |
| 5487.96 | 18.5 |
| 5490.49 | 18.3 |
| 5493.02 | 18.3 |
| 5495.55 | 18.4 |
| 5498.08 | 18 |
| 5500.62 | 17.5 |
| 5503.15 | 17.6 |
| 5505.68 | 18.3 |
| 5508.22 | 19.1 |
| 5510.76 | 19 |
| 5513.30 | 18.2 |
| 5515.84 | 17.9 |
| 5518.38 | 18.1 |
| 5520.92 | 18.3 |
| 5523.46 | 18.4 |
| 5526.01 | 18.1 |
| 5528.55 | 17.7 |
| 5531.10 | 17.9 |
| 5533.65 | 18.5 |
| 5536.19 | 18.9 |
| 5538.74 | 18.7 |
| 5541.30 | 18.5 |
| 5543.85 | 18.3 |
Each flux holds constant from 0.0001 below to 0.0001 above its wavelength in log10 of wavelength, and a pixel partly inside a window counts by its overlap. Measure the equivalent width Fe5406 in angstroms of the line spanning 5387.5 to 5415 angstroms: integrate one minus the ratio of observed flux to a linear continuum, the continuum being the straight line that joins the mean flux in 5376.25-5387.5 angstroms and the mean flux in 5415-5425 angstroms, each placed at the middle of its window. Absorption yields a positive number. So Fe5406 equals 1.3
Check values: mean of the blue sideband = 18.7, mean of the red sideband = 18.8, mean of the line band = 17.9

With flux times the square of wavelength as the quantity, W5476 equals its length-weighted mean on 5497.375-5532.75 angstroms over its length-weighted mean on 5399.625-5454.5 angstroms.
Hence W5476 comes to 1.03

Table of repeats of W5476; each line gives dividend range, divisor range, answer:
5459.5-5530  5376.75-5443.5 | 1.02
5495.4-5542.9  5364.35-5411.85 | 1.07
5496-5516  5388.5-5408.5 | 1.07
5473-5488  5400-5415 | 1.04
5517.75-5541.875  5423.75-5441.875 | 1.04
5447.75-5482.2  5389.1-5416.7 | 1.03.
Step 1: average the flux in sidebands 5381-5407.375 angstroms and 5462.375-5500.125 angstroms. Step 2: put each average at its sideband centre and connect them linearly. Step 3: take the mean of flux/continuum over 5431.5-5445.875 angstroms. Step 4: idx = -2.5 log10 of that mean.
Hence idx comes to -0.02 mag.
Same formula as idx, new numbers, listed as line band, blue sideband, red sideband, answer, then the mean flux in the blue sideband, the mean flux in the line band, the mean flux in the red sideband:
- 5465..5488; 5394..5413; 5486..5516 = 0.01 mag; 17.6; 18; 18.3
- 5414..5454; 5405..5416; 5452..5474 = -0.03 mag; 18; 18.5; 18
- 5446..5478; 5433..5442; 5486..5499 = 0.02 mag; 18.4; 18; 18.3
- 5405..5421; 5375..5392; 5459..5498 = 0.01 mag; 18.6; 18.3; 18.1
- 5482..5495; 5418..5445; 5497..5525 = -0.01 mag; 18.4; 18.4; 18.2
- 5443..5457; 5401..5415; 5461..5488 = -0.03 mag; 17.8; 18.4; 18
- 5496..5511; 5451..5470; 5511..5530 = 0.00 mag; 18.1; 18.2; 18.1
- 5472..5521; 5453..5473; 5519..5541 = 0.00 mag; 18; 18.2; 18.3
